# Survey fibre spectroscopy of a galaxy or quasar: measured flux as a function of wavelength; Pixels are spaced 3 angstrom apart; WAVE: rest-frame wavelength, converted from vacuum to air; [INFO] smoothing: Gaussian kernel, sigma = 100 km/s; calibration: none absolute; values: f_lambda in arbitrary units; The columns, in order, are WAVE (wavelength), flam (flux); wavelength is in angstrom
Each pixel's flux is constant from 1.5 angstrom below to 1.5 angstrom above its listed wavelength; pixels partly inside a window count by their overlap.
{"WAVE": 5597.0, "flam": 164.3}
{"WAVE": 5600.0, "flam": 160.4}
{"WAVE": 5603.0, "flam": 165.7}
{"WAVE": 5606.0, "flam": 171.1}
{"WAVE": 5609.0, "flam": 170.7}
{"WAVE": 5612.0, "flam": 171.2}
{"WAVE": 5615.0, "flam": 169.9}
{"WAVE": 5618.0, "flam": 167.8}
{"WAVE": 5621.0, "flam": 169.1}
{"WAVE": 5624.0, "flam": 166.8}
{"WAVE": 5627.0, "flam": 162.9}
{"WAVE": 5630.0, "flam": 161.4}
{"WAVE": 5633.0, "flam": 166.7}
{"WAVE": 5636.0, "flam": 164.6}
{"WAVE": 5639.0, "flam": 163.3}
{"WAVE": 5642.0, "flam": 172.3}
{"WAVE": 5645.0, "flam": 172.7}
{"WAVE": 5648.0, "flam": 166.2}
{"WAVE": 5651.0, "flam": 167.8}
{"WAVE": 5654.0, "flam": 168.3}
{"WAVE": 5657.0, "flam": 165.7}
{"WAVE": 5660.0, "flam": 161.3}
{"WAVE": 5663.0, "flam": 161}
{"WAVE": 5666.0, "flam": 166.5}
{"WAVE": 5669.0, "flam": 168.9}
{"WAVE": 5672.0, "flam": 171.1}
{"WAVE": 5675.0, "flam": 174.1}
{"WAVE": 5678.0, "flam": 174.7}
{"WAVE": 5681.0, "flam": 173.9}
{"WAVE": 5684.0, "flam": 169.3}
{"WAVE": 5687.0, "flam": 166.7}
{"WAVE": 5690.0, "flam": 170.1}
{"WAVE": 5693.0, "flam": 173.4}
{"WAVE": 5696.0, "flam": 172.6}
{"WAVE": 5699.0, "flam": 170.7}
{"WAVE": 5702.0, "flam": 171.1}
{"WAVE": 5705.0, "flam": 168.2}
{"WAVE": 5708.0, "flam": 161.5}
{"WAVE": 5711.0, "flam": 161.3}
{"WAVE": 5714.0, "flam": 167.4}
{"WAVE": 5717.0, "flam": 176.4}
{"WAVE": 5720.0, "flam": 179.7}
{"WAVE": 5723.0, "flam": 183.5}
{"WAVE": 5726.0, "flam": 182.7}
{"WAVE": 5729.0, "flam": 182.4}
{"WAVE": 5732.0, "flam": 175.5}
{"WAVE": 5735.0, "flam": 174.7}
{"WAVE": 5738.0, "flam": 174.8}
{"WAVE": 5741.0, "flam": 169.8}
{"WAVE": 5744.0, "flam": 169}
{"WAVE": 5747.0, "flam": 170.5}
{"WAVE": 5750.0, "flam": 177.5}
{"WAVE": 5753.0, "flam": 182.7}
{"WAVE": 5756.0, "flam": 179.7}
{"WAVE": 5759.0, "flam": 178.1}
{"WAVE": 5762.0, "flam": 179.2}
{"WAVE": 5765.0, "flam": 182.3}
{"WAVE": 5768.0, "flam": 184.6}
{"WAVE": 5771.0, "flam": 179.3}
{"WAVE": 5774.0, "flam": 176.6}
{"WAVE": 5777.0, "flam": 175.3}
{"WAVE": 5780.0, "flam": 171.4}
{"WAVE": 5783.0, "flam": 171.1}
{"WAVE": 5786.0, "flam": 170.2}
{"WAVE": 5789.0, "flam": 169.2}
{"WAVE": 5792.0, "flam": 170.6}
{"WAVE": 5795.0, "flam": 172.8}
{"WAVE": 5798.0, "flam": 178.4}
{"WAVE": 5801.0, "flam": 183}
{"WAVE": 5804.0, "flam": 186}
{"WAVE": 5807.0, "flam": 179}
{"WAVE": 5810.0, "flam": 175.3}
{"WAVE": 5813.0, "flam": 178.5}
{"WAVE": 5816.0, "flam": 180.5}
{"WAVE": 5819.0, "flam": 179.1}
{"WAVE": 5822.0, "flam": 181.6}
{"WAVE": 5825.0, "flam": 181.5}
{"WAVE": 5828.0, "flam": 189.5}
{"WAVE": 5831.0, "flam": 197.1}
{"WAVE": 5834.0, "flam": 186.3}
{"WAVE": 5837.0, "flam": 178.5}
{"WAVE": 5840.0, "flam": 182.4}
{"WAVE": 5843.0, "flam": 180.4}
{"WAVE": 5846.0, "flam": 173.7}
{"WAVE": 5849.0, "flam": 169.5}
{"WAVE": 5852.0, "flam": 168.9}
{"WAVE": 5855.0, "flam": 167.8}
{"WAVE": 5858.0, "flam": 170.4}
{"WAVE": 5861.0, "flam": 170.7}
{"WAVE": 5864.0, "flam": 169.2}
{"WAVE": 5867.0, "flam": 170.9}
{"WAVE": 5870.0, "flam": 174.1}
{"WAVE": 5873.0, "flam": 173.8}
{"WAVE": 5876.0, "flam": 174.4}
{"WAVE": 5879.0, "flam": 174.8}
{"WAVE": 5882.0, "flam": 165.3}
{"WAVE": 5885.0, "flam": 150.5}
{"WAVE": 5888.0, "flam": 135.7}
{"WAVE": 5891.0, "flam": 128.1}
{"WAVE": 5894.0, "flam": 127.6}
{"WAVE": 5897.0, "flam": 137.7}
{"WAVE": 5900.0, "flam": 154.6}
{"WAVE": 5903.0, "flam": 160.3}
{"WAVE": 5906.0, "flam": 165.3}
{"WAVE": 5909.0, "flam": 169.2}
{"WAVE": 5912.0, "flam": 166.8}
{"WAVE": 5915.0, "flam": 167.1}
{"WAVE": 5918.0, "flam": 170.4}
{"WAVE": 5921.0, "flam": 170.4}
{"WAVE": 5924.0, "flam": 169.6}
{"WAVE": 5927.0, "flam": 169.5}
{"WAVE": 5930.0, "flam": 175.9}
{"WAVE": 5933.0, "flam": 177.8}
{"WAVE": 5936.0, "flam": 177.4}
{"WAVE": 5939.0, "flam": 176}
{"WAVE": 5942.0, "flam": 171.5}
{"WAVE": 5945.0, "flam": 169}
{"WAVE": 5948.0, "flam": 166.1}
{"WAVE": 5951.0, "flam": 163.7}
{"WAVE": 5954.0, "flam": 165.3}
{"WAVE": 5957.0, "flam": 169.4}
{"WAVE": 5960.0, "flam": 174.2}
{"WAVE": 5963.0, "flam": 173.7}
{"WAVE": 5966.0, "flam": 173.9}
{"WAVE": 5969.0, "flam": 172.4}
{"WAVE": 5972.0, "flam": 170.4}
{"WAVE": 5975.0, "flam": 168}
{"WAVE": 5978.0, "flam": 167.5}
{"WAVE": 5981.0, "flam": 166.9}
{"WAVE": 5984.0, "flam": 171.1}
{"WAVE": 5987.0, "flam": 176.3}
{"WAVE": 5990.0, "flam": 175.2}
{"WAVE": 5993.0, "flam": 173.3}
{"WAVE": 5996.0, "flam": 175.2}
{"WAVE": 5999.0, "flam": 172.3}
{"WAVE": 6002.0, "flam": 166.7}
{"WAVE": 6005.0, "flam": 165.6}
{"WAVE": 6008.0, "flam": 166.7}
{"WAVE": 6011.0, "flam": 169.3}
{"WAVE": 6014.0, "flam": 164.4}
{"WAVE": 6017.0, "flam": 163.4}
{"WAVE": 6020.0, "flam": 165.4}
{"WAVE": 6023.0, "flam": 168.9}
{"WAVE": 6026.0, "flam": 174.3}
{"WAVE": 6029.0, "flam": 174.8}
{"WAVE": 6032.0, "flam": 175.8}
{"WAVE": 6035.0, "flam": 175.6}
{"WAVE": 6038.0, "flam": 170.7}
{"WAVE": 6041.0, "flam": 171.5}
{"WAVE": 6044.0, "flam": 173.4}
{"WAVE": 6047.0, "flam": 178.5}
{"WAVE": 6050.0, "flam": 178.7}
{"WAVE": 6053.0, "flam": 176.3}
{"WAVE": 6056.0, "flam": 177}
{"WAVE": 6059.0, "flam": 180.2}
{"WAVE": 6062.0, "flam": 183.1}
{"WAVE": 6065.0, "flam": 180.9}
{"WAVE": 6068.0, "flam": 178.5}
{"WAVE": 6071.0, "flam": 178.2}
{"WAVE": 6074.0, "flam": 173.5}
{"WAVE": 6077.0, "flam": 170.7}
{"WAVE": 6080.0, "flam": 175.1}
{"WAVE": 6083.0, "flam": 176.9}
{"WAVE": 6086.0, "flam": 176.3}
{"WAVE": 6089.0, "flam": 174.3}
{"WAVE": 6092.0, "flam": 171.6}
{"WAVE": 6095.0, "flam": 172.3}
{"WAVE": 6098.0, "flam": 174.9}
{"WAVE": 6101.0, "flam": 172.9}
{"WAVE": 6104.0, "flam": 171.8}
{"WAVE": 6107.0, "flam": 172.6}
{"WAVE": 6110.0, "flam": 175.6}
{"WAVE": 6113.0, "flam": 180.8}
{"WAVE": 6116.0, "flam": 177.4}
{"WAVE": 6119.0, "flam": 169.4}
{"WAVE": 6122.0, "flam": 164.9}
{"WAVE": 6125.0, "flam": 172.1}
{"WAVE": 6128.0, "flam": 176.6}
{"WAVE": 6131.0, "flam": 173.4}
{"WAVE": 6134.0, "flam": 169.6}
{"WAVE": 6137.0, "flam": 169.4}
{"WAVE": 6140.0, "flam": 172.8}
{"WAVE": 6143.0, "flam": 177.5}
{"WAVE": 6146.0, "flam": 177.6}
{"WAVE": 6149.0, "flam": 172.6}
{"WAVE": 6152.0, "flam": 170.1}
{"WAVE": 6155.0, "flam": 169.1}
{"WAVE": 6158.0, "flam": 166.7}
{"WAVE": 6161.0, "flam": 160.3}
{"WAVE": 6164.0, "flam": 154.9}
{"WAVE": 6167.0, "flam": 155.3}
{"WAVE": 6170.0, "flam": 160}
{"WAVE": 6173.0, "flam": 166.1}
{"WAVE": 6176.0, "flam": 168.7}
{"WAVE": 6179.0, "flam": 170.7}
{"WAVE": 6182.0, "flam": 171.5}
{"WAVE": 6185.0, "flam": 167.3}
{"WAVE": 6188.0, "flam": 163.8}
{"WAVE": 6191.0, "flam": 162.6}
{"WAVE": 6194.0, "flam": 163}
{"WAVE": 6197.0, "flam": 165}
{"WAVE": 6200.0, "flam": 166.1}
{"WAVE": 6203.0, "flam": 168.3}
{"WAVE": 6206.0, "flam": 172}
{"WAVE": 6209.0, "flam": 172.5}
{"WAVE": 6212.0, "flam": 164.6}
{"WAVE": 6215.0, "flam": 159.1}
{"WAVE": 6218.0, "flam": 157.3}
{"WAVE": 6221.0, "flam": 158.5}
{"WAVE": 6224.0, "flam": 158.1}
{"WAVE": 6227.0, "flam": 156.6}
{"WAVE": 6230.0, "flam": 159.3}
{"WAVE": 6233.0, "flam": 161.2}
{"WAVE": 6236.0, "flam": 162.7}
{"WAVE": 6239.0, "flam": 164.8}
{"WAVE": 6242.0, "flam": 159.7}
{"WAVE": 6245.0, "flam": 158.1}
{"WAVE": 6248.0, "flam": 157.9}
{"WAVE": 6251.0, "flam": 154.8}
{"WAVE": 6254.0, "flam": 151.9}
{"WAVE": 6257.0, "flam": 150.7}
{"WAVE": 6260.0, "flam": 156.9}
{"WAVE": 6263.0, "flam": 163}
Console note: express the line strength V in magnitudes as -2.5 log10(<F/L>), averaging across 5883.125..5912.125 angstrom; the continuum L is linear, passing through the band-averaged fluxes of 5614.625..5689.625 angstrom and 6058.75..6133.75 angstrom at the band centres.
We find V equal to 0.15 mag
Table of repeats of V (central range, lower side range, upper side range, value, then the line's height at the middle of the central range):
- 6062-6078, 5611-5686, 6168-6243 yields -0.08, 165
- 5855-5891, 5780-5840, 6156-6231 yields 0.08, 177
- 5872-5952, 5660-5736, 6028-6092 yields 0.07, 174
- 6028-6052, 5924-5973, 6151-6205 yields -0.04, 169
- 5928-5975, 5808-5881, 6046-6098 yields 0.03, 177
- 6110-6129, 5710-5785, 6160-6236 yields -0.05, 166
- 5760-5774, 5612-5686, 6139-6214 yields -0.08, 168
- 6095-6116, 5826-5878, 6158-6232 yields -0.05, 167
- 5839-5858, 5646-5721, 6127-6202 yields -0.03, 169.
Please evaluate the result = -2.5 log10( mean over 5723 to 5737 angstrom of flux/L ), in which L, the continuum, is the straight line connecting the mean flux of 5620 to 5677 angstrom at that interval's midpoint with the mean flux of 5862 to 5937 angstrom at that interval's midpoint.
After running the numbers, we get -0.09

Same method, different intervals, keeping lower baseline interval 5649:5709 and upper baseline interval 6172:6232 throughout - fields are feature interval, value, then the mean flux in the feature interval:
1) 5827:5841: -0.12 mag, 187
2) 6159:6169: 0.05 mag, 157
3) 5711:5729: -0.05 mag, 177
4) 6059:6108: -0.06 mag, 175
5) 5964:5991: -0.03 mag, 171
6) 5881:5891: 0.14 mag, 146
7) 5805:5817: -0.07 mag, 179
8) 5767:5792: -0.04 mag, 174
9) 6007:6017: 0.00 mag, 166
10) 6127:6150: -0.06 mag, 174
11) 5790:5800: -0.04 mag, 174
